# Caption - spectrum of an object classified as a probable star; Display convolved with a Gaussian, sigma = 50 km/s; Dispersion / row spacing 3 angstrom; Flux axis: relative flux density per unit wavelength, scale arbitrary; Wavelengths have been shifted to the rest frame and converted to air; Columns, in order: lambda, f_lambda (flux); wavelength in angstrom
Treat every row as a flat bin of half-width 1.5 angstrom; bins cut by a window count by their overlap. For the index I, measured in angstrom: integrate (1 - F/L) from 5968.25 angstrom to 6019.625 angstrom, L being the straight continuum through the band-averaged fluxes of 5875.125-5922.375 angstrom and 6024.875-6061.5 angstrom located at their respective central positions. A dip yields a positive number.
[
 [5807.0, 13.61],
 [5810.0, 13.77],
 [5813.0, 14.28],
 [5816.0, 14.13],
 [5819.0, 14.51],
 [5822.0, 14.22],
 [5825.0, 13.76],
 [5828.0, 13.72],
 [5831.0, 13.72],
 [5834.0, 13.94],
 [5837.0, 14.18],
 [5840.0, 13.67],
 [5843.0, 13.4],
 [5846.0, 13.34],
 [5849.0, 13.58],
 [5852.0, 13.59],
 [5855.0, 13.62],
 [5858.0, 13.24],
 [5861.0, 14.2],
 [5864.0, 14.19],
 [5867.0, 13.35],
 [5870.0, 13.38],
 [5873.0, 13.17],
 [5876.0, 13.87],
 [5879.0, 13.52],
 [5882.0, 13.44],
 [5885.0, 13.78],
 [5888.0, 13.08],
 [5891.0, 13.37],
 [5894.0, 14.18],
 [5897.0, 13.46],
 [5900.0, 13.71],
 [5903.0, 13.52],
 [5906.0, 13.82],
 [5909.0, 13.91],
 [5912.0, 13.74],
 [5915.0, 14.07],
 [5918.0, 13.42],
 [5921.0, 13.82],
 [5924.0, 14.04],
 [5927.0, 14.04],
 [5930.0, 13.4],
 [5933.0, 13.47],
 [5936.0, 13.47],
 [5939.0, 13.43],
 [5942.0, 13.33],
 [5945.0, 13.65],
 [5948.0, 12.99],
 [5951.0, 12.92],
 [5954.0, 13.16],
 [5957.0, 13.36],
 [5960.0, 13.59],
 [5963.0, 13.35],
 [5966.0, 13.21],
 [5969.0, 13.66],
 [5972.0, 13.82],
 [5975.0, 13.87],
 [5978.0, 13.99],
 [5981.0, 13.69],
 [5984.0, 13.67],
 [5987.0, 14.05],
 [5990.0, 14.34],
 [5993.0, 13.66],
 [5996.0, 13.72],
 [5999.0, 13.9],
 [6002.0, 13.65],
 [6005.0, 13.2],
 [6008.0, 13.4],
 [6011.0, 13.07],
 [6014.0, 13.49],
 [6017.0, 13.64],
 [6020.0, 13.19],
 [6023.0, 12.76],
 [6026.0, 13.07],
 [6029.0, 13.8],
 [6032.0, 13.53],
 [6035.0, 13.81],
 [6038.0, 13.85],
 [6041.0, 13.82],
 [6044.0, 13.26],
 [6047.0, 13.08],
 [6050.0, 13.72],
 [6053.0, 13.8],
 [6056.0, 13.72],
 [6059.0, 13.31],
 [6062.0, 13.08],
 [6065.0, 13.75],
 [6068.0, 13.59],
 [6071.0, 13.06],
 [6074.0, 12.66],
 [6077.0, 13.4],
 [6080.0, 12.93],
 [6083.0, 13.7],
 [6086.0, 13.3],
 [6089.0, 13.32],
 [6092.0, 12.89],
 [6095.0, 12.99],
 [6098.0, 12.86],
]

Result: -0.3 angstrom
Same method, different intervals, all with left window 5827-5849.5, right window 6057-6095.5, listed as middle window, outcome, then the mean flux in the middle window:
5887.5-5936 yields -0.5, 13.7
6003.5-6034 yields 0.1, 13.3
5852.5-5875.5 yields 0.1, 13.6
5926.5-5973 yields 0.3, 13.4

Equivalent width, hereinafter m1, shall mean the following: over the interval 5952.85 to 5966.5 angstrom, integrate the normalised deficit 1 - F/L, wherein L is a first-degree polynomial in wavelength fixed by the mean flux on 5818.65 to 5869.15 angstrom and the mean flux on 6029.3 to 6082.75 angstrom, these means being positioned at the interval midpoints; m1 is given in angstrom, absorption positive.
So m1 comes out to 0.2 angstrom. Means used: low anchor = 13.8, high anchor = 13.4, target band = 13.3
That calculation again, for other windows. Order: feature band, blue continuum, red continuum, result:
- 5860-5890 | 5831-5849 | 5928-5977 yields 0.1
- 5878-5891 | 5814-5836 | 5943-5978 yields 0.3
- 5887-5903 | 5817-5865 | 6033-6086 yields 0.2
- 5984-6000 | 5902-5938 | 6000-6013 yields -0.6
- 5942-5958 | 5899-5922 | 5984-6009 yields 0.6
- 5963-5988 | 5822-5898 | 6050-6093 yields -0.4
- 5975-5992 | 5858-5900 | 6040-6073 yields -0.5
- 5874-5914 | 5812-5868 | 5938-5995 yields 0.2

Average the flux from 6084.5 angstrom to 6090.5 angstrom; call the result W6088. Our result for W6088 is 13.3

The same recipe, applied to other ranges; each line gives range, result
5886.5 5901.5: 13.6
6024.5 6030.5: 13.4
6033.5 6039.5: 13.8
